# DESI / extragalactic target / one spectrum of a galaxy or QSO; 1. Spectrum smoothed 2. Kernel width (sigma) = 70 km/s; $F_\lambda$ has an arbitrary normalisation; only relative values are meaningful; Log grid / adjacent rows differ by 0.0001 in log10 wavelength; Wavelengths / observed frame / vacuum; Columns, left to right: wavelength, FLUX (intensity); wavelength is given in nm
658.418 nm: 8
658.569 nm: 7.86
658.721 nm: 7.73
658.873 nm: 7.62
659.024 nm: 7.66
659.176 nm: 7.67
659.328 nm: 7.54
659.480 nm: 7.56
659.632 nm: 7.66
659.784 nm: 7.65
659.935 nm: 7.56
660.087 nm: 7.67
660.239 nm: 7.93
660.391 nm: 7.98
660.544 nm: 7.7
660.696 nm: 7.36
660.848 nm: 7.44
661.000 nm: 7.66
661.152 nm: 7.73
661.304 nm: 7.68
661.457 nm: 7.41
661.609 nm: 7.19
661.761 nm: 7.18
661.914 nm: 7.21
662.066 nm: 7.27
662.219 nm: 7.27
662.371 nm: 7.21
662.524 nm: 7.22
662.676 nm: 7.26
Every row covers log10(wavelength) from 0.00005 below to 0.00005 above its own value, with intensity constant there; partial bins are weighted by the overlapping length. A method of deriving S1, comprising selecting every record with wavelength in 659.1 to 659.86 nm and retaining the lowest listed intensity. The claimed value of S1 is 7.54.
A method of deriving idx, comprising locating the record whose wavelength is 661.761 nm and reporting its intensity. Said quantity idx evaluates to 7.18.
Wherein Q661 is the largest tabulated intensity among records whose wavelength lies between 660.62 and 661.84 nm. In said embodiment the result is 7.73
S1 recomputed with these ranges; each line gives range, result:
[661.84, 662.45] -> 7.21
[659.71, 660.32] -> 7.56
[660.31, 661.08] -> 7.36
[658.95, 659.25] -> 7.66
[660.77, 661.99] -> 7.18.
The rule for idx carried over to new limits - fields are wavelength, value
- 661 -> 7.66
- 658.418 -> 8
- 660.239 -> 7.93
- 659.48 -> 7.56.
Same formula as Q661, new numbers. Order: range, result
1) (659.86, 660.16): 7.67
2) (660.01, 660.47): 7.98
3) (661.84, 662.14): 7.27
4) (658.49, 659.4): 7.86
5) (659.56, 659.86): 7.66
